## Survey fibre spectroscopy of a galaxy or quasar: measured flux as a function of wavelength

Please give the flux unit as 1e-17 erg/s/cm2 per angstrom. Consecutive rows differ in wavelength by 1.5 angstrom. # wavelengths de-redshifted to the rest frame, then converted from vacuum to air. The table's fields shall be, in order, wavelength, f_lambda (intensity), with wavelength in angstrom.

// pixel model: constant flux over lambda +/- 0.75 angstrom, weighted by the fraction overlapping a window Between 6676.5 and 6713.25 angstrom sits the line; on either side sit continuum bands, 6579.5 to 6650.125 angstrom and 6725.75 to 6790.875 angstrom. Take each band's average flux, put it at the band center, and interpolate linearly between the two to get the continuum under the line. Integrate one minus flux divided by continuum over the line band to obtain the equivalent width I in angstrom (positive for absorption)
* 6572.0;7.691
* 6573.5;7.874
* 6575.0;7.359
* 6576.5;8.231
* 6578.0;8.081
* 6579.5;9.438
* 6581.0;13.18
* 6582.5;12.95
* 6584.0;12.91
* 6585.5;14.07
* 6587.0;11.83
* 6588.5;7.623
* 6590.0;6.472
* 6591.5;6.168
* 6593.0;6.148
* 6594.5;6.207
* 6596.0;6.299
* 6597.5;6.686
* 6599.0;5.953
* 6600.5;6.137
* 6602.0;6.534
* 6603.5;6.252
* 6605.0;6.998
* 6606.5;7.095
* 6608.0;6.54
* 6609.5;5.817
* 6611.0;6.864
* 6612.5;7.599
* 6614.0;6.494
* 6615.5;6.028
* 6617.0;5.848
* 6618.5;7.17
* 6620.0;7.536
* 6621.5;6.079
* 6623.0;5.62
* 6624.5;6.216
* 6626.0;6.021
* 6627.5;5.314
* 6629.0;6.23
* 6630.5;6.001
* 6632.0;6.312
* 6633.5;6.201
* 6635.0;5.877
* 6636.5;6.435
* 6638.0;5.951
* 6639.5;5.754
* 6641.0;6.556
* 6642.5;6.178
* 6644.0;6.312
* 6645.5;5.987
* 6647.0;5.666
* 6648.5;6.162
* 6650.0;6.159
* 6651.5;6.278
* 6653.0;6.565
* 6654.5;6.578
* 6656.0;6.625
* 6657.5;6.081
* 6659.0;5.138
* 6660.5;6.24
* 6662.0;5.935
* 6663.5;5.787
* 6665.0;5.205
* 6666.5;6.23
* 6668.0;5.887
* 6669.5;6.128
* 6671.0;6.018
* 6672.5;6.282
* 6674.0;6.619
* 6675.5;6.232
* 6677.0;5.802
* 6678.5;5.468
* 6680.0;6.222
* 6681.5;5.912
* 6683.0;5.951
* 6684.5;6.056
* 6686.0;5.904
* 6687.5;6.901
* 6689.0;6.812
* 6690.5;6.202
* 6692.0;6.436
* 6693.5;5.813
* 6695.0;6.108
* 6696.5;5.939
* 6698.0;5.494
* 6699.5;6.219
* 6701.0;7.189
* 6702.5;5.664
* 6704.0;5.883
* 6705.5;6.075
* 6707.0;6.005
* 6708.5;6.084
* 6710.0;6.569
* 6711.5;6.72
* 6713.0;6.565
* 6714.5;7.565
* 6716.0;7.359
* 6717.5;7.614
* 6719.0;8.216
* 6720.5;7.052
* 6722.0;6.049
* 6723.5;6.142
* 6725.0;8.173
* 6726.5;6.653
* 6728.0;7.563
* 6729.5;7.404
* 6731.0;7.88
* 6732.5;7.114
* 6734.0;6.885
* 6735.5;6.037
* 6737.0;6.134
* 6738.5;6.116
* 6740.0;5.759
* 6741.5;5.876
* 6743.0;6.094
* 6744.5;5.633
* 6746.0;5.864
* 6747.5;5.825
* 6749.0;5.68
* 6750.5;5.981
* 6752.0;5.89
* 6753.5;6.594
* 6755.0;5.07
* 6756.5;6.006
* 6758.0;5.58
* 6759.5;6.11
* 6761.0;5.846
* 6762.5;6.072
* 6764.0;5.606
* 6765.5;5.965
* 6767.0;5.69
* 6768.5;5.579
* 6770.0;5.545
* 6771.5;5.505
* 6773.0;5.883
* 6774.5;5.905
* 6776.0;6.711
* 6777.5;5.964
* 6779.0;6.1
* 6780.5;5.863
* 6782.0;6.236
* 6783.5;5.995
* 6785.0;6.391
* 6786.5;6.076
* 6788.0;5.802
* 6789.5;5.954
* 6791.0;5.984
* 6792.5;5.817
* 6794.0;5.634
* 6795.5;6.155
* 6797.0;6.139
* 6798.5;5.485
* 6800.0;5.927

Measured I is 2.1 angstrom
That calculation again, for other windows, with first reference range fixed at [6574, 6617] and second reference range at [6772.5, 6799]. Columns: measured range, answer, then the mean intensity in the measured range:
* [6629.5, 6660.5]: 5.3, 6.14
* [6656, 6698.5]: 6.2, 6.04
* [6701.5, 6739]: -0.8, 6.79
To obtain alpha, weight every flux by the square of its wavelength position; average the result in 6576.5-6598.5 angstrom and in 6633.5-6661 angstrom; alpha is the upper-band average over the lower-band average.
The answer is 0.69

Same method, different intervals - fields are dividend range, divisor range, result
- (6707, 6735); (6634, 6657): 1.16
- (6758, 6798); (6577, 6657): 0.88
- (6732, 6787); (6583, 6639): 0.90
